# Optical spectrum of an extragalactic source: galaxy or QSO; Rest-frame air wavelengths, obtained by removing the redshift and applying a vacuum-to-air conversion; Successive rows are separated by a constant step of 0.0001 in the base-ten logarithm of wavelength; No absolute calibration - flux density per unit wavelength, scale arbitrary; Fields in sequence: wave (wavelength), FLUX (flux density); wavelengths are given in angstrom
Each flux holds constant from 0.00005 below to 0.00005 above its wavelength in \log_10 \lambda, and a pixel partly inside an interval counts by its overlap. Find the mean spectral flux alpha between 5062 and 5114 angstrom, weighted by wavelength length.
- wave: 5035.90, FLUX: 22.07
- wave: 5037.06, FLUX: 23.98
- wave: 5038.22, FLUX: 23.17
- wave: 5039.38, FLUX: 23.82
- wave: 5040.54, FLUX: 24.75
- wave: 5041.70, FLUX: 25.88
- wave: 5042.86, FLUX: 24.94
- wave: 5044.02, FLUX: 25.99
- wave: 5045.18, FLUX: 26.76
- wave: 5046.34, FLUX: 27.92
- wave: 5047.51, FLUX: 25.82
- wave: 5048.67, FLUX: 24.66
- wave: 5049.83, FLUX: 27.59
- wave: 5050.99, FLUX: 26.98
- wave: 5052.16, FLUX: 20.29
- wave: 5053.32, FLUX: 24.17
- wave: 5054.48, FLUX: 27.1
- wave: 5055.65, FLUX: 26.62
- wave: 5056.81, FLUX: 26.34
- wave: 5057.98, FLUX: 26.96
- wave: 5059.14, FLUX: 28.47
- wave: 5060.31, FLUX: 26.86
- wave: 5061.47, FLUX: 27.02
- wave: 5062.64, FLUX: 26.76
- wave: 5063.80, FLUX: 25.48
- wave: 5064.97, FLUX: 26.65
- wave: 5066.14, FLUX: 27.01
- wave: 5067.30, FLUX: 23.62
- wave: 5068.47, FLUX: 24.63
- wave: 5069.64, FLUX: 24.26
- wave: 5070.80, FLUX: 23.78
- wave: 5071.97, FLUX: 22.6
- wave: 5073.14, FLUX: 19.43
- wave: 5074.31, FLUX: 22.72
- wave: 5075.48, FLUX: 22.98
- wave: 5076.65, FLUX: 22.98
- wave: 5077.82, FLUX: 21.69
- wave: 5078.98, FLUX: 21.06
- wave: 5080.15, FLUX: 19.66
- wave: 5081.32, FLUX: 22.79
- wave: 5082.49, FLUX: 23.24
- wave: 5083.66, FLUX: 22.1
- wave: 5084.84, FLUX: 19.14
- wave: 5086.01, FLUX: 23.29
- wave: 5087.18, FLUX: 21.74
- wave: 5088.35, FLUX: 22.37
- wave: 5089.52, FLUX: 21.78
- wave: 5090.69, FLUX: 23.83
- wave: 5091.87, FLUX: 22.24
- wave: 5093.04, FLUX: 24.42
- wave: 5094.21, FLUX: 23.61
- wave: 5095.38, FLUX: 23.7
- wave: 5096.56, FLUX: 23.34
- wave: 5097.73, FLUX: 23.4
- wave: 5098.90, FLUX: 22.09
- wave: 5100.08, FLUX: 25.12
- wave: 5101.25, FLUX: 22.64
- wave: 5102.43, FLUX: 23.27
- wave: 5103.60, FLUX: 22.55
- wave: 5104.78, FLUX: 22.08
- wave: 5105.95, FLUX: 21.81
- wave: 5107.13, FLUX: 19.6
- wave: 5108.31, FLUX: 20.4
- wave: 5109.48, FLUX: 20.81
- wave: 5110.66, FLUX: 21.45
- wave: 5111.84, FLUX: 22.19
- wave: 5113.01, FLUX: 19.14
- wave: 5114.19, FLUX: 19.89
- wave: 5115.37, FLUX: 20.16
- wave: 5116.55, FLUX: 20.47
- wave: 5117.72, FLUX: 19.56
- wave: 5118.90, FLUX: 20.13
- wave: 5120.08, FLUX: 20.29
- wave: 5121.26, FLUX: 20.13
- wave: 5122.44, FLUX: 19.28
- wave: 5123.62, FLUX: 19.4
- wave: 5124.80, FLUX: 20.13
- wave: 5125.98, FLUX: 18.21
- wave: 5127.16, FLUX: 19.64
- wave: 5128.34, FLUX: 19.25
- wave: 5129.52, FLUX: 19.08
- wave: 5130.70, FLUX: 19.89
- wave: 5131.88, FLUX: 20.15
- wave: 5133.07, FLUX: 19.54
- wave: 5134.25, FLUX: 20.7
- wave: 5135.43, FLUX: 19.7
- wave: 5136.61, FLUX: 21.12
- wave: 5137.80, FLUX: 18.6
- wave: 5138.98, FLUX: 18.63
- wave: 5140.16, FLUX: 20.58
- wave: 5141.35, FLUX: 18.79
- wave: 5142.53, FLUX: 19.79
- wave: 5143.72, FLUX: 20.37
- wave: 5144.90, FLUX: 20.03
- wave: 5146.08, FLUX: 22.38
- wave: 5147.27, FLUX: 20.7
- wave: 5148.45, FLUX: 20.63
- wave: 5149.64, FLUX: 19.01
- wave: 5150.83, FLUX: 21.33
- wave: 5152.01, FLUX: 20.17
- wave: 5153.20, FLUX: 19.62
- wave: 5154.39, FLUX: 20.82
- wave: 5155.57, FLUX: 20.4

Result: 22.7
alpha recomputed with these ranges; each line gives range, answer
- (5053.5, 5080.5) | 24.6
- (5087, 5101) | 23.2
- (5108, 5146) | 20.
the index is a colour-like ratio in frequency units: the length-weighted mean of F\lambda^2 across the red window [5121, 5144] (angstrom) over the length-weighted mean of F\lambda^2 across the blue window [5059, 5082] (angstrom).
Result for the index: 0.84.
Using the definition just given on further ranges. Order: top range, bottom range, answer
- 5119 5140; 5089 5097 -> 0.86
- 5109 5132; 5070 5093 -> 0.91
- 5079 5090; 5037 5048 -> 0.87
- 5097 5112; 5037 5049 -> 0.89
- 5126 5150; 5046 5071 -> 0.79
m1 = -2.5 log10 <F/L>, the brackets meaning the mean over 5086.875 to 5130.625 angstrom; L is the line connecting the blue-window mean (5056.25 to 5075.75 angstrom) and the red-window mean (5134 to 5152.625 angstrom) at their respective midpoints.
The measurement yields 0.05 mag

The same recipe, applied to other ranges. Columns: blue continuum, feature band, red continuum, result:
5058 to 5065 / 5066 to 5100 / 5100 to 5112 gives 0.078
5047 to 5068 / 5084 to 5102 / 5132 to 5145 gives 0.021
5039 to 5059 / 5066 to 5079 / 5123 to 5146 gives 0.050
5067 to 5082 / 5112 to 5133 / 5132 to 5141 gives 0.036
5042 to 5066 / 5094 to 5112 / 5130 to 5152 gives 0.020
